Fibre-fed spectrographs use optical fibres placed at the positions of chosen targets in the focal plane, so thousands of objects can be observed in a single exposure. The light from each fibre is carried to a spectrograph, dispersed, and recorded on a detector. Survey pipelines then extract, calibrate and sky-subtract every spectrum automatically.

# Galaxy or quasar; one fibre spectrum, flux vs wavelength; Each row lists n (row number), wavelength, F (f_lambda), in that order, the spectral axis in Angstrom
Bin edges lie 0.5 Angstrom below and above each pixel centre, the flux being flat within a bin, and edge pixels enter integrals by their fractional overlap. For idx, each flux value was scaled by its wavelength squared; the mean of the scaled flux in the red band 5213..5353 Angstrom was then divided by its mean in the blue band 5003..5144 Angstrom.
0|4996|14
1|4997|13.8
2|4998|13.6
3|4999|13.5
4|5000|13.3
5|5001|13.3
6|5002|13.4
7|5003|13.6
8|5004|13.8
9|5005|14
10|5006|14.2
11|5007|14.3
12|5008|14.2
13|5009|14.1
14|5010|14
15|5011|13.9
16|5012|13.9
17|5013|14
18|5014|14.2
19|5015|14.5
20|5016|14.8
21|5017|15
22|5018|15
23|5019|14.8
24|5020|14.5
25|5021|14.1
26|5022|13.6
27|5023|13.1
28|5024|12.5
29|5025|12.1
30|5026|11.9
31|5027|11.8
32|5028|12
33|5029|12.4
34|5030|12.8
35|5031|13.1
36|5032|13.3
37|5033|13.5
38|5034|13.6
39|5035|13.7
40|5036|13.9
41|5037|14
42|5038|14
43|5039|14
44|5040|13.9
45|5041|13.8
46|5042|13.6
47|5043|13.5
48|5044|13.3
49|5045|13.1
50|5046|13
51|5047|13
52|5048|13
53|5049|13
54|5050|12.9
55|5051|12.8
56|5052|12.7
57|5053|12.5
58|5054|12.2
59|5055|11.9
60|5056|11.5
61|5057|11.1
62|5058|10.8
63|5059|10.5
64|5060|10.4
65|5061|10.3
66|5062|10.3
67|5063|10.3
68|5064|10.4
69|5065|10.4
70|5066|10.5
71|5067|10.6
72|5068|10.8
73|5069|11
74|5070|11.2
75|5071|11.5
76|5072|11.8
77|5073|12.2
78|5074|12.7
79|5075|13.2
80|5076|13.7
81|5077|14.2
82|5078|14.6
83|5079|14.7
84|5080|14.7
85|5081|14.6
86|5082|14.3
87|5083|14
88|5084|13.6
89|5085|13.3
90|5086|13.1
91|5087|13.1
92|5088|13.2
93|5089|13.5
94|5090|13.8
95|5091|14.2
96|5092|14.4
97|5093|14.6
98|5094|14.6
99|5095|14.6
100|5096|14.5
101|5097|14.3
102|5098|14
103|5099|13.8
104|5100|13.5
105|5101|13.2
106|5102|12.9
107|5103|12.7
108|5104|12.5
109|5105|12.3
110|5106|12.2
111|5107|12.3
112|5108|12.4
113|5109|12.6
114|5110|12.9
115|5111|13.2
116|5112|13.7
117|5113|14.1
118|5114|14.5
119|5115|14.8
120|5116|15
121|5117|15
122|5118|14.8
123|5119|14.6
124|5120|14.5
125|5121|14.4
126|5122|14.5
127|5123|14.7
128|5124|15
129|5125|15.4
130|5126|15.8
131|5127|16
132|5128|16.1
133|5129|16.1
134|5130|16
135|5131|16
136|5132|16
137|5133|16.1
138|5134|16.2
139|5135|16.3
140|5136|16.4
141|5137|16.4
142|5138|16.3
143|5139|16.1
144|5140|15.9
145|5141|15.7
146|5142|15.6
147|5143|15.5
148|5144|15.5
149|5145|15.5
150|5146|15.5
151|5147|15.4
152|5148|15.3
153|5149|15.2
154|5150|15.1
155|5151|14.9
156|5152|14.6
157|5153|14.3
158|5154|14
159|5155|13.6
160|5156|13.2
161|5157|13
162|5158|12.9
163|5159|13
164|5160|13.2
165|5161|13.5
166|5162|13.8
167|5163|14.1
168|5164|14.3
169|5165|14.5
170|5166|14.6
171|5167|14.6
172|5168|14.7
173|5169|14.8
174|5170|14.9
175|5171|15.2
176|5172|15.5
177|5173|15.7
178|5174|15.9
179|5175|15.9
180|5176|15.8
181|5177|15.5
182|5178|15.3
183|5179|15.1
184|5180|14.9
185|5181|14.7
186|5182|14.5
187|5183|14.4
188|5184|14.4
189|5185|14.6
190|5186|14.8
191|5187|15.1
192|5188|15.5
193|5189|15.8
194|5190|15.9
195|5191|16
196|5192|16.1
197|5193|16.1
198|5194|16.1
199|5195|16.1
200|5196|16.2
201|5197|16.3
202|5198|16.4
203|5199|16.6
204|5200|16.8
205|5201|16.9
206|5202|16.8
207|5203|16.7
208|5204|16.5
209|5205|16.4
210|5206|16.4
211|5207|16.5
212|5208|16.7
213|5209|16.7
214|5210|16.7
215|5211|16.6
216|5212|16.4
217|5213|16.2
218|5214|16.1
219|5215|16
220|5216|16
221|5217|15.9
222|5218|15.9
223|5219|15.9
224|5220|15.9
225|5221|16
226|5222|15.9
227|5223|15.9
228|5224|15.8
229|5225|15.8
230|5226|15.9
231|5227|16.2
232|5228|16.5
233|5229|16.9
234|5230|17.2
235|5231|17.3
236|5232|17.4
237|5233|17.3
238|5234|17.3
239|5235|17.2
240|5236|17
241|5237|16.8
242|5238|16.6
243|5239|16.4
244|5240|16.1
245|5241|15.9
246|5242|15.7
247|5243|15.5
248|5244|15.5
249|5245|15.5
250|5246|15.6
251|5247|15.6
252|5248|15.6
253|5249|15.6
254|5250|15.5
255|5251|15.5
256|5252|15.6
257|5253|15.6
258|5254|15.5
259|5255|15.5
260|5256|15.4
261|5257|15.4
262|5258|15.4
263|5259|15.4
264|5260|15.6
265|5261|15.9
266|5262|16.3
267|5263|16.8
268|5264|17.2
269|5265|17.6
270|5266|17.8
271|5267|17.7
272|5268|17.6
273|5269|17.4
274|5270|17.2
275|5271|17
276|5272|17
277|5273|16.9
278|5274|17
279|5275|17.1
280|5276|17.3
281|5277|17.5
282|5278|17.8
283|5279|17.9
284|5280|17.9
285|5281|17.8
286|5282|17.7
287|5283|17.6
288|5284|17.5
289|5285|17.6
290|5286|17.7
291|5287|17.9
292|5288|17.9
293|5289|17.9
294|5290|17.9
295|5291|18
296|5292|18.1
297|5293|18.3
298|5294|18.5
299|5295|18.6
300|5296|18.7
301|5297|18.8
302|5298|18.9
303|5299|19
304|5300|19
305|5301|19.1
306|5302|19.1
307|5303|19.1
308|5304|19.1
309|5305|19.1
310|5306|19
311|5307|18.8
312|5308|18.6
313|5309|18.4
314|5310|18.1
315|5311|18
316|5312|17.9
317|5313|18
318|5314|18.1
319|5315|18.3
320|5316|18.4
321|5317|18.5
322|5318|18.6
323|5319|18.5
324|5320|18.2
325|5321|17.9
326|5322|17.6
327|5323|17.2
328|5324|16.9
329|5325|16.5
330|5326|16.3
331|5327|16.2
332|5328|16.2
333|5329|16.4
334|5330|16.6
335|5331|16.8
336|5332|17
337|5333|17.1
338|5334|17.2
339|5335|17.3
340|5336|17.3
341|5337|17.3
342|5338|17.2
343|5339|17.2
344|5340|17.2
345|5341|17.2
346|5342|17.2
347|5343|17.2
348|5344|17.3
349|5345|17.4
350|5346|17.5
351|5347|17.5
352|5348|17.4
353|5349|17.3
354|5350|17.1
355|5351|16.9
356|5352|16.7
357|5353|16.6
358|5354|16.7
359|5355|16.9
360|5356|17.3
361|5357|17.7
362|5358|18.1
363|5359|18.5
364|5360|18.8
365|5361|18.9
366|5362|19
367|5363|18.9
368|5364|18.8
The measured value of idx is 1.4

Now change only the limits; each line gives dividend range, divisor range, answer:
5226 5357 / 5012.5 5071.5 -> 1.50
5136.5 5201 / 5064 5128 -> 1.15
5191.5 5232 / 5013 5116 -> 1.33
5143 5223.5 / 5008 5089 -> 1.26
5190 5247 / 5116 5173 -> 1.12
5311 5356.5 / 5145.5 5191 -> 1.25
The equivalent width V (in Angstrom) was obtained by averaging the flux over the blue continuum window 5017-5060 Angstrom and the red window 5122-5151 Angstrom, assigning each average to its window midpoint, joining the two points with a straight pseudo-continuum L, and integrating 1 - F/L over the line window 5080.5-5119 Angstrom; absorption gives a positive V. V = 2.6 Angstrom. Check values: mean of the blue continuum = 13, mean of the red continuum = 15.7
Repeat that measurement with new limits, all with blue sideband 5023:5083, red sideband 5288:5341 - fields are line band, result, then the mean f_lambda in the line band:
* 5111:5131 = -1.48 Angstrom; 15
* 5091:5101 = -0.58 Angstrom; 14.2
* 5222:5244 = -0.31 Angstrom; 16.5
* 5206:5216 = -0.39 Angstrom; 16.4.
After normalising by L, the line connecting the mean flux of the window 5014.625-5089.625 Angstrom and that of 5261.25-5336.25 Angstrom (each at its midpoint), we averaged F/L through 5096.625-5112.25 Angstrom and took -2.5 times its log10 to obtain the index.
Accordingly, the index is 0.07 mag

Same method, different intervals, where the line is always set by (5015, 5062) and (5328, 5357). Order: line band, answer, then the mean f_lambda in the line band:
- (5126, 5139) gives -0.137 mag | 16.1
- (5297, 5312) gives -0.135 mag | 18.8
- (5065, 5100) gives 0.023 mag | 13.3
